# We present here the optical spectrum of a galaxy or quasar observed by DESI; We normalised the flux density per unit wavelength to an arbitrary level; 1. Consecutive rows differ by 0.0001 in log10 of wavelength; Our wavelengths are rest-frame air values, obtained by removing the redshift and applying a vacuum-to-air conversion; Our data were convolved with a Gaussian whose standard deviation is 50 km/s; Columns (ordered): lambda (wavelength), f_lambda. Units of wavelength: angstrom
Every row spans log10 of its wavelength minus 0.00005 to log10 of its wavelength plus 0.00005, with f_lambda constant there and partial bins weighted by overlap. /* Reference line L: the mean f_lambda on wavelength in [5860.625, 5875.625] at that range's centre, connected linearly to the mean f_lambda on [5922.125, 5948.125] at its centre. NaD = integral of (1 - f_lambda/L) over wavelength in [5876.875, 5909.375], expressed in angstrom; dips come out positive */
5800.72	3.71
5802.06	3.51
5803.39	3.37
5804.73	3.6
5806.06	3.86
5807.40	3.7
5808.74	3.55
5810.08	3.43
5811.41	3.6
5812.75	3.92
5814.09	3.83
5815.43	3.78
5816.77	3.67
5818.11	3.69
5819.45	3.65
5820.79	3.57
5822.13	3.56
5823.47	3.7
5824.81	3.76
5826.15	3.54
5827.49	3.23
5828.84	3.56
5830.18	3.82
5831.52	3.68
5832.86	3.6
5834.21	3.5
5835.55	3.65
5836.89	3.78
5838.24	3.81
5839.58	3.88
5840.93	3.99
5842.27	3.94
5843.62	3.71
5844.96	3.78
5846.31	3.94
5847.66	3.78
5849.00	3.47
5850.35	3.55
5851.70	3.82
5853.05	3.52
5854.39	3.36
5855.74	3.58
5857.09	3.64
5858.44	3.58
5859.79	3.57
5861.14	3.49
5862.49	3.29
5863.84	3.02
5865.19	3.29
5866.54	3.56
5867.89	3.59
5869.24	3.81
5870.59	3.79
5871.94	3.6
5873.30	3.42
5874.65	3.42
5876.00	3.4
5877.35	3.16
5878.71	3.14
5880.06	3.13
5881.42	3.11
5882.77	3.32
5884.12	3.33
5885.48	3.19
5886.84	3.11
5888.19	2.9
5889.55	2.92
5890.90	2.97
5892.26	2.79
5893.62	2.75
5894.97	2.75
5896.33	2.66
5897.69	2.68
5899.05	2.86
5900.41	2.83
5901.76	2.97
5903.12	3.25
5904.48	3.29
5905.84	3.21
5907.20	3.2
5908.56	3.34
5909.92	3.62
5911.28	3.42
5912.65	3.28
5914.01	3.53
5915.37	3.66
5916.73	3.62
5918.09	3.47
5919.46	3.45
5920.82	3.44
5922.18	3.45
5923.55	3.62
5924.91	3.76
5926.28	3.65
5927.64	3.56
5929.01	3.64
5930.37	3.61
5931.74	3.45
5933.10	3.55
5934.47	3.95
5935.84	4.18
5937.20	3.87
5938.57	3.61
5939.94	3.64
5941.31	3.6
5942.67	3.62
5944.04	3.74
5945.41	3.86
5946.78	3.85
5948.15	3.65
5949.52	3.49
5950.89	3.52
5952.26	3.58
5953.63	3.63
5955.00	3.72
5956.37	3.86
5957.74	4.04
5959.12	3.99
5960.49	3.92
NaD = 4.78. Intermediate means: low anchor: 3.48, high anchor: 3.7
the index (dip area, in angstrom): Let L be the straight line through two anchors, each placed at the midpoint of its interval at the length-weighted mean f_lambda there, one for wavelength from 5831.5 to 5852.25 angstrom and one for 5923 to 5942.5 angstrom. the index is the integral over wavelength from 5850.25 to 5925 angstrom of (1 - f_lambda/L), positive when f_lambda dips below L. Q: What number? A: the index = 8.3 angstrom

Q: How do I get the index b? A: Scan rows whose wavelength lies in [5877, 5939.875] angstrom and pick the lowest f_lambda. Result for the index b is 2.66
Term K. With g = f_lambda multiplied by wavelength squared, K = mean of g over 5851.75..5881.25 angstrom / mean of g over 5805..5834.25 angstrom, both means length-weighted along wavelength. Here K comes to 0.96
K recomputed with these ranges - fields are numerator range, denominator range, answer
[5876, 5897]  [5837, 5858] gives 0.83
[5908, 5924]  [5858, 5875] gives 1.02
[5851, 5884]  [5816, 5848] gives 0.94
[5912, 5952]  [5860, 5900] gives 1.16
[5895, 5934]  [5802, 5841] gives 0.95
